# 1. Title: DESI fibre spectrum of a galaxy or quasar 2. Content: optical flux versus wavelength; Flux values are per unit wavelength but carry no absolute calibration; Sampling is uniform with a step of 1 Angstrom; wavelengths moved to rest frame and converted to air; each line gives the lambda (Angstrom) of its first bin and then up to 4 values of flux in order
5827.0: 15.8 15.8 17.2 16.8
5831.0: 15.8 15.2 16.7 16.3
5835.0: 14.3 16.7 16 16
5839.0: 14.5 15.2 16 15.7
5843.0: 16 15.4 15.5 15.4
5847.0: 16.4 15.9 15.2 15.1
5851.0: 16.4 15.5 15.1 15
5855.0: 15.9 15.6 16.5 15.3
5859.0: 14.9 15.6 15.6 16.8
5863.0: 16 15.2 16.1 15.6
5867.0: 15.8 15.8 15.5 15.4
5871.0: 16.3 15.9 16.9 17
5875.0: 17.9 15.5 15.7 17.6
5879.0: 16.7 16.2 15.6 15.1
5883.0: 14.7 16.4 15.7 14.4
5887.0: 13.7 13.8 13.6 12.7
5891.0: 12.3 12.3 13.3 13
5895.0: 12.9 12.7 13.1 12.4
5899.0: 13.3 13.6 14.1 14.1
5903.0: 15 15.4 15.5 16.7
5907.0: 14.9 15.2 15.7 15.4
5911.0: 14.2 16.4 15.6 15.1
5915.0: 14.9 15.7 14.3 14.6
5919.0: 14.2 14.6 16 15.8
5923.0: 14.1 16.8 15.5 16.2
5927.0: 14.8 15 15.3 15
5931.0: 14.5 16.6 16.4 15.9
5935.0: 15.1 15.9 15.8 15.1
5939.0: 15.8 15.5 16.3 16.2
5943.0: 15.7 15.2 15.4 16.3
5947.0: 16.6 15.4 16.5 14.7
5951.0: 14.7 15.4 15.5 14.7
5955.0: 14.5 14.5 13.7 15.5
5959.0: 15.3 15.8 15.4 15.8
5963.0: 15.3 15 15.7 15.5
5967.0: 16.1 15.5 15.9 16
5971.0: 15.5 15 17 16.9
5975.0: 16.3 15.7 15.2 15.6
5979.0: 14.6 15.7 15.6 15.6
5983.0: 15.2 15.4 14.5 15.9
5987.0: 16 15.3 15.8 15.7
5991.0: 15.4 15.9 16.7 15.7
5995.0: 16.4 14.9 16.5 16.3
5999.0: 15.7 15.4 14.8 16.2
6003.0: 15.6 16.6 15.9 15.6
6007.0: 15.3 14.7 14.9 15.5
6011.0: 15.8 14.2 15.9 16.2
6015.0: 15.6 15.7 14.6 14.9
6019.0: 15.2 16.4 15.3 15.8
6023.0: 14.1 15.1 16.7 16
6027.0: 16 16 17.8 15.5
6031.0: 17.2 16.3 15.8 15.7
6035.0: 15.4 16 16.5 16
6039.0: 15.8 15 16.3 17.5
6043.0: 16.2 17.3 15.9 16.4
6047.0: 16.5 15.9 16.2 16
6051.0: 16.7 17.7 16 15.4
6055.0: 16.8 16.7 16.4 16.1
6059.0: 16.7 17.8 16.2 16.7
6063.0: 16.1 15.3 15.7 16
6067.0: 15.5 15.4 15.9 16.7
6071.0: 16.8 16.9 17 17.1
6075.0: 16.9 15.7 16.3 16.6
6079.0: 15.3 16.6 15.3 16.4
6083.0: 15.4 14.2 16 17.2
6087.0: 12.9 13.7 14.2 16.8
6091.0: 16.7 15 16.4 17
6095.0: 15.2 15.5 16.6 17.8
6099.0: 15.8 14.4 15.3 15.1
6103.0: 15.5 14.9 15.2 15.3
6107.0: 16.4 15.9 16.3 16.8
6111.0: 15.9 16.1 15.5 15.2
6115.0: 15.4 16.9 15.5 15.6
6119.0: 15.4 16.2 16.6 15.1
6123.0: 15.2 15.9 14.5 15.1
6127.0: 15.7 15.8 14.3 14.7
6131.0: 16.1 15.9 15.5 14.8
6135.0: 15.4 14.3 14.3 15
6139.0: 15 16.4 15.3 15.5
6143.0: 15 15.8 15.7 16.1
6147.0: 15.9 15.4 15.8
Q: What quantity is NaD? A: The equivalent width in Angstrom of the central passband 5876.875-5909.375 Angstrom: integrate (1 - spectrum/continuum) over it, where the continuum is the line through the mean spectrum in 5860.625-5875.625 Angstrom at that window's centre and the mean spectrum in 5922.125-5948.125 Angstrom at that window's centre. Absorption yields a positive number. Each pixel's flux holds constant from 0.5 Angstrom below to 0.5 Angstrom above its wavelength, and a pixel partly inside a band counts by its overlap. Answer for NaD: 3.0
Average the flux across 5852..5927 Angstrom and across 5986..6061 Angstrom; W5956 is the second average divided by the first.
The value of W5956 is 1.1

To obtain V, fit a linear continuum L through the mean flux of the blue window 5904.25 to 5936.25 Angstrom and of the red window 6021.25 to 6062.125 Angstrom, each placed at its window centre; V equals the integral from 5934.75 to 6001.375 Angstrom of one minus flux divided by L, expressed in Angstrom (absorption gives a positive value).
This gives 0.6 Angstrom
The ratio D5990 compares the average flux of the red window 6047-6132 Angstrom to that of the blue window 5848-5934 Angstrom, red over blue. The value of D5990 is 1.05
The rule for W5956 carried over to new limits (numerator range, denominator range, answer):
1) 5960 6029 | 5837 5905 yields 1.03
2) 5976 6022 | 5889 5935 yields 1.06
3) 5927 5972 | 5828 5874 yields 0.98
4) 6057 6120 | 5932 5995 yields 1.02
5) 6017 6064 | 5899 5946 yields 1.05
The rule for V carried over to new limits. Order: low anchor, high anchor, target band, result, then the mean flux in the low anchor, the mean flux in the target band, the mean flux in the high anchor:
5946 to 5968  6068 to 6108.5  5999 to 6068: -1.4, 15.3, 15.9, 15.8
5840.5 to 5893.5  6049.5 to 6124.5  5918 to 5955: 0.3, 15.5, 15.5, 16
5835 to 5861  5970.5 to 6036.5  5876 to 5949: 2.9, 15.6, 15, 15.7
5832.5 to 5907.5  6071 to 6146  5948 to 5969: 0.2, 15.2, 15.3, 15.7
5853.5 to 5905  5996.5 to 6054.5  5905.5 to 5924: 0.0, 15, 15.2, 15.9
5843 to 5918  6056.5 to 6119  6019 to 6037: -0.3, 15.2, 15.9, 15.9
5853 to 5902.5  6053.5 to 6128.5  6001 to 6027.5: 0.1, 15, 15.5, 15.9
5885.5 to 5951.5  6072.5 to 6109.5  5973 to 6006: -1.0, 14.9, 15.7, 15.8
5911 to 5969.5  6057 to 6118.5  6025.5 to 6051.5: -0.8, 15.4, 16.2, 15.9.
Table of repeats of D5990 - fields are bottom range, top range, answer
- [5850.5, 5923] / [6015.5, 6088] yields 1.06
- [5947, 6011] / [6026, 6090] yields 1.04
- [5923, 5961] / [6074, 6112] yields 1.02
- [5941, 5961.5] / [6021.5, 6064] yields 1.06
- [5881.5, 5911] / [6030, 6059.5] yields 1.15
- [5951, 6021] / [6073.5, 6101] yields 1.02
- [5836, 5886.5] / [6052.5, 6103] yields 1.01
